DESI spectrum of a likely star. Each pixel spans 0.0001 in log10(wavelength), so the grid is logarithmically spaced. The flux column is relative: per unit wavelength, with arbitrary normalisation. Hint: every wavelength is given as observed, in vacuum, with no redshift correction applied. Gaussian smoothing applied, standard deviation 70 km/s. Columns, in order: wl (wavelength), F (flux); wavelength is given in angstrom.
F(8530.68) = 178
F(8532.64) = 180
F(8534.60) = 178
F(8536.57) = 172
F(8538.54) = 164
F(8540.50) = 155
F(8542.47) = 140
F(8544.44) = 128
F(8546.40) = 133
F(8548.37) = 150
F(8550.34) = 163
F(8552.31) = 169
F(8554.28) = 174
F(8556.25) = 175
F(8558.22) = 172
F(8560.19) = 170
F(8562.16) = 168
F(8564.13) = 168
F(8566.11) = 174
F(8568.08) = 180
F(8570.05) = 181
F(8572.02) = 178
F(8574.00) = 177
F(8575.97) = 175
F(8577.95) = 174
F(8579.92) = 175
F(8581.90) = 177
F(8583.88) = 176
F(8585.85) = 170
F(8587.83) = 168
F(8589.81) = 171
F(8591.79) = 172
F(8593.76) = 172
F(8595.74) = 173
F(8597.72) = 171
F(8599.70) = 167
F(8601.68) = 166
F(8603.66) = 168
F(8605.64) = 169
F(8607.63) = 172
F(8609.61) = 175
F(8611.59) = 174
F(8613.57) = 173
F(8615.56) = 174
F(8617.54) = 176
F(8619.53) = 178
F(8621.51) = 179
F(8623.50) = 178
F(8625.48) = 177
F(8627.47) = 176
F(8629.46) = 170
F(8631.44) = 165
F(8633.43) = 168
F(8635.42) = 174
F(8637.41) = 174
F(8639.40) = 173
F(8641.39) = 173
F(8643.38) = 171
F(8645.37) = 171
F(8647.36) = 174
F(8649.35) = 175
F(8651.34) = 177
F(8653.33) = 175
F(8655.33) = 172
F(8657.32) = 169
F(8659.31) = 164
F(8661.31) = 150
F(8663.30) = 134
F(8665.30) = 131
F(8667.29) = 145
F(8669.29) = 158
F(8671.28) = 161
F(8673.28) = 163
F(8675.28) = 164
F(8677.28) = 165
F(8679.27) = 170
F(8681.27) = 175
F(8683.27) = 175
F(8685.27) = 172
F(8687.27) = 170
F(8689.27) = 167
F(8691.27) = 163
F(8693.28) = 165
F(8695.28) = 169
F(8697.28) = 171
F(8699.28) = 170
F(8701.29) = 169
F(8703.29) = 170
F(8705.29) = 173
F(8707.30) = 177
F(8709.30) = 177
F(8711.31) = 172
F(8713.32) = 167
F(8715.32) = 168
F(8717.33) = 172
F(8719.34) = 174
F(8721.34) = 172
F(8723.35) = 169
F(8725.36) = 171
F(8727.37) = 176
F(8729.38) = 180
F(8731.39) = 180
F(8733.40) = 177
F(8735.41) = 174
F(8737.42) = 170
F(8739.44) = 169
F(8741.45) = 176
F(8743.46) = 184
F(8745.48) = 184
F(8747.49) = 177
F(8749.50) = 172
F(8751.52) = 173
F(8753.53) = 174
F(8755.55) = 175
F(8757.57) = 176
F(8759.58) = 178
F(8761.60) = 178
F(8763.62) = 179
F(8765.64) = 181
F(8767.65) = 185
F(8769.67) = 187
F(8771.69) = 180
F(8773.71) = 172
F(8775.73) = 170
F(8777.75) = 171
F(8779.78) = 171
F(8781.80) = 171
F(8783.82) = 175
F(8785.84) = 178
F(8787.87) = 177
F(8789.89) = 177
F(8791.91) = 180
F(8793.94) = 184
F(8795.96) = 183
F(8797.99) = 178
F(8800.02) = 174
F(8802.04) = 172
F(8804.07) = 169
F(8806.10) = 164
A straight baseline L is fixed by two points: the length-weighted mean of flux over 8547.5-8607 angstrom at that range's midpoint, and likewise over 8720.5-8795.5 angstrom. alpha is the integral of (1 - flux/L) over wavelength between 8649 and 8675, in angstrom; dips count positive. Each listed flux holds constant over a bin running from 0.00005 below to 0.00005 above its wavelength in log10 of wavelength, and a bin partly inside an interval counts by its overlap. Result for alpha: 2.17 angstrom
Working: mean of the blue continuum 171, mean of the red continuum 176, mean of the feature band 159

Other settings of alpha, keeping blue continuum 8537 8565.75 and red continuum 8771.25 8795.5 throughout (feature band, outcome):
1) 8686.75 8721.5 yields 0.0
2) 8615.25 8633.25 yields -1.1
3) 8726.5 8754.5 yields -0.6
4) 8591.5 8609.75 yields -0.8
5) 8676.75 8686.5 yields -0.2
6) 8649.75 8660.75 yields -0.3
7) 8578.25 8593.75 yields -1.0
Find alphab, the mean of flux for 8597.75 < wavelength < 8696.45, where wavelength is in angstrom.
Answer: 168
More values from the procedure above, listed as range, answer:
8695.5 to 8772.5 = 175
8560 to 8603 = 173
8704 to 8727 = 172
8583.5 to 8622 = 172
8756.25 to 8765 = 178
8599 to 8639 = 173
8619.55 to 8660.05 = 173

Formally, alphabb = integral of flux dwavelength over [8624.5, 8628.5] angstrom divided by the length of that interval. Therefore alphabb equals 176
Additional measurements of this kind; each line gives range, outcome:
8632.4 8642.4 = 172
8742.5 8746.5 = 184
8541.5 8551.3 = 143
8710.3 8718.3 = 170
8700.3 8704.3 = 170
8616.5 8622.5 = 178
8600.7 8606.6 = 168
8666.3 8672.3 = 155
